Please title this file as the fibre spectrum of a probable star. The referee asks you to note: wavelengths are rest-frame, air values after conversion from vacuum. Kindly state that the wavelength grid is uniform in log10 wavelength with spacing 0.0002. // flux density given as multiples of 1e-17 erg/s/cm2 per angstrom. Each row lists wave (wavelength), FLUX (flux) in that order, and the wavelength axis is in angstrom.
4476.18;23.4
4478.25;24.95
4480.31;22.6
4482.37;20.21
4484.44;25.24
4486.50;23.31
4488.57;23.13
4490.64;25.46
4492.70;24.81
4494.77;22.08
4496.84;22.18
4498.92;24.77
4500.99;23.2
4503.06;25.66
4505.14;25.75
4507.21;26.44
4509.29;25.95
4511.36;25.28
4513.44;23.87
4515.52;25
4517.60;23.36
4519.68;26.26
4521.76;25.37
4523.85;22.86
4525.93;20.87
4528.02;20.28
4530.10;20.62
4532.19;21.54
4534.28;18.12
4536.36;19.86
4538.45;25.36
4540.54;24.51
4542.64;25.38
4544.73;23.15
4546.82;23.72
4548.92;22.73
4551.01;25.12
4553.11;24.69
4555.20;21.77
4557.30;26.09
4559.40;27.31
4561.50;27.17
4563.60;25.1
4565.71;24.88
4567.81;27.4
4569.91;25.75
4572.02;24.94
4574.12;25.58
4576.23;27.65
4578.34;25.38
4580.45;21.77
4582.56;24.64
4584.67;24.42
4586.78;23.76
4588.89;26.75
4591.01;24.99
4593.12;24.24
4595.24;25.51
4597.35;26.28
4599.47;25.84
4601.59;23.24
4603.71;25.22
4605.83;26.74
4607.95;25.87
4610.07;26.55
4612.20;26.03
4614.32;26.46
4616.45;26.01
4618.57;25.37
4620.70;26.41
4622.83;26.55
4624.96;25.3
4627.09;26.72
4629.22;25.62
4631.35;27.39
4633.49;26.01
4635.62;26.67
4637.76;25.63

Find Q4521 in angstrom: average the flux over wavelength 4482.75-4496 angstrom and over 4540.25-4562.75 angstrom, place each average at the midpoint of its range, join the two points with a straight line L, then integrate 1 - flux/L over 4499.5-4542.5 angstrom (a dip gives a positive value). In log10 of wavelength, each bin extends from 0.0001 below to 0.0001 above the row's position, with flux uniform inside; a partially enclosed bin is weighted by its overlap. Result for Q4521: 1.2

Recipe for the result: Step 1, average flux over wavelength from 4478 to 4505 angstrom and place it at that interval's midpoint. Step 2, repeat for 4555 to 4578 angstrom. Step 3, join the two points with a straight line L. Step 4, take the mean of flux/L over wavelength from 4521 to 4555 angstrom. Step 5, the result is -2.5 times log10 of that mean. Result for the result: 0.107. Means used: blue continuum 23.7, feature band 22.7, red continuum 25.9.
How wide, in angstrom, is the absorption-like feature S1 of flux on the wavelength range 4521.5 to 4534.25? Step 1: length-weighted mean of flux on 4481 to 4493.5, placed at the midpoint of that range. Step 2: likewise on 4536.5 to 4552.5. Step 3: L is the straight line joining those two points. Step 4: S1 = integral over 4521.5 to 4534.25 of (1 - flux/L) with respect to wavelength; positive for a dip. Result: 1.3 angstrom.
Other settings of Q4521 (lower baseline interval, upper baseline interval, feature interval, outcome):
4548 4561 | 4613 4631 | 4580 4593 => 0.5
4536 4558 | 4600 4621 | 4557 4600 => -1.1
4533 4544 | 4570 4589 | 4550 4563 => -0.9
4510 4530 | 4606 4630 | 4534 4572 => -0.1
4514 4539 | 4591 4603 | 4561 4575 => -1.1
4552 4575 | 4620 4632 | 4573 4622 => 1.0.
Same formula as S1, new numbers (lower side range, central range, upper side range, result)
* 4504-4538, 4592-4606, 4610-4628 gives 0.18 angstrom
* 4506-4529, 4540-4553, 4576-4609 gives 0.21 angstrom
